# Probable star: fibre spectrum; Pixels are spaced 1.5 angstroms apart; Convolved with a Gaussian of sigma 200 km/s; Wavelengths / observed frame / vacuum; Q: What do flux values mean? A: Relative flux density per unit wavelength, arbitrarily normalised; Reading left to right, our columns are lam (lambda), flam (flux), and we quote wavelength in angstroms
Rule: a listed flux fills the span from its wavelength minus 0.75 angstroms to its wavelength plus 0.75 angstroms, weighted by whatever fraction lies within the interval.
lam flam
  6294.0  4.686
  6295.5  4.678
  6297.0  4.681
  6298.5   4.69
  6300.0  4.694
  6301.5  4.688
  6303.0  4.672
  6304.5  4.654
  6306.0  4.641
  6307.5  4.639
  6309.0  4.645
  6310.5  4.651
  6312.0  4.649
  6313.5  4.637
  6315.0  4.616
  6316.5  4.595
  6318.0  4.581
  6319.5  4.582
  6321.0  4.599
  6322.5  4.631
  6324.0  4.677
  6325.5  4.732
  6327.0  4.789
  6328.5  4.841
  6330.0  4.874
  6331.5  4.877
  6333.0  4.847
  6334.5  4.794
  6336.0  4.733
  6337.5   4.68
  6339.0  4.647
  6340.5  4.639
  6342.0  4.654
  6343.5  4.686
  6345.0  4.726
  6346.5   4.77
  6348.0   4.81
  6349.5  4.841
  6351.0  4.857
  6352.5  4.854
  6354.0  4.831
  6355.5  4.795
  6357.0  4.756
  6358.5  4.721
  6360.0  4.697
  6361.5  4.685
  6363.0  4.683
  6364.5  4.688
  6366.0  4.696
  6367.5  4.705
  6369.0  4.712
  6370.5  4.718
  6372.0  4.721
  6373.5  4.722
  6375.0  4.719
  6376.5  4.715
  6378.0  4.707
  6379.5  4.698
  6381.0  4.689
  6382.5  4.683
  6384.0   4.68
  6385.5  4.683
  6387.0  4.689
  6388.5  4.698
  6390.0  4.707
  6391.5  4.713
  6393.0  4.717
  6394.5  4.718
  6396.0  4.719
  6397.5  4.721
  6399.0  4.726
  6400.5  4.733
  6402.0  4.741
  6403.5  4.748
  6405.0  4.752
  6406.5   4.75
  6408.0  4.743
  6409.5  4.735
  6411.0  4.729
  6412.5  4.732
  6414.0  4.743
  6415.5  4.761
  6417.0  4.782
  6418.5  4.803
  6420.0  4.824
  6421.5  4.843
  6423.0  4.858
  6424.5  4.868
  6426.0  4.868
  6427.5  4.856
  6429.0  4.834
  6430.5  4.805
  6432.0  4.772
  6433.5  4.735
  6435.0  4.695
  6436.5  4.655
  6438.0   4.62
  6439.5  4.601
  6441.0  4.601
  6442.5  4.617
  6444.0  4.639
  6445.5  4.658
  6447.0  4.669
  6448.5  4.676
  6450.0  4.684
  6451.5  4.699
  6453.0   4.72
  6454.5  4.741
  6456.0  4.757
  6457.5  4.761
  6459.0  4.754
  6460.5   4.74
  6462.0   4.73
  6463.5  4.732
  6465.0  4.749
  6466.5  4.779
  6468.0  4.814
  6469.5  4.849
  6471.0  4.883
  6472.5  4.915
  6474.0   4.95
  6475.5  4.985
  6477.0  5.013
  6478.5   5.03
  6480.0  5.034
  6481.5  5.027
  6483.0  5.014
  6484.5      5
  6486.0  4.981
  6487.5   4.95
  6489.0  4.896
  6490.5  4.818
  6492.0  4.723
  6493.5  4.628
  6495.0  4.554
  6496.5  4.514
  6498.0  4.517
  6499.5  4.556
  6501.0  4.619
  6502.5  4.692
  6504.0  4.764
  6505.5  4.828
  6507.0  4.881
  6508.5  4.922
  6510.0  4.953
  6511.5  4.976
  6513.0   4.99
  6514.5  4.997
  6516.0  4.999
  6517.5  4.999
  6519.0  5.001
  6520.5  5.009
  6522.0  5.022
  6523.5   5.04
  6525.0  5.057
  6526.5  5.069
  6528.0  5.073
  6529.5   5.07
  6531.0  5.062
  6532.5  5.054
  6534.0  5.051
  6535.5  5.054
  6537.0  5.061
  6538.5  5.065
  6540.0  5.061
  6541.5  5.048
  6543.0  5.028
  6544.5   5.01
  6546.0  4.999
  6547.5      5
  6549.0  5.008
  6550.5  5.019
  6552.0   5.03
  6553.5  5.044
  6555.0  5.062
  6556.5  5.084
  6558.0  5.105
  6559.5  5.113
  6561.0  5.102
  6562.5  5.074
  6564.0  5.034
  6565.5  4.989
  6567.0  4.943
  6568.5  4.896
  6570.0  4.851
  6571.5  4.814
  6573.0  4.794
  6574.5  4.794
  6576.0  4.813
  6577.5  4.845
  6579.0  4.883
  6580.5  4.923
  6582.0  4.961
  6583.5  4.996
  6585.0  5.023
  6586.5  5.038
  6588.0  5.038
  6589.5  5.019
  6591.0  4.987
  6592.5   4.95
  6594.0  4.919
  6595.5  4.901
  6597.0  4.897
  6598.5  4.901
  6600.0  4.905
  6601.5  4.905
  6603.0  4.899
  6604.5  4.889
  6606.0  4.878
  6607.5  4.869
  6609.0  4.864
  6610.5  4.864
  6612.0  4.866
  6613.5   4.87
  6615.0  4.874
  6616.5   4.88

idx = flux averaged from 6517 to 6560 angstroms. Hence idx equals 5.04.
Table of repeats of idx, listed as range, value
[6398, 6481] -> 4.77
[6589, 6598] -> 4.94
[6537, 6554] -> 5.03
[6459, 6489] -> 4.9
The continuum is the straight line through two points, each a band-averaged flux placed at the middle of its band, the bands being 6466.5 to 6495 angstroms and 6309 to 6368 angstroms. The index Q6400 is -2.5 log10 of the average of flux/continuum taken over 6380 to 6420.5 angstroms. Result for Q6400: 0.02 mag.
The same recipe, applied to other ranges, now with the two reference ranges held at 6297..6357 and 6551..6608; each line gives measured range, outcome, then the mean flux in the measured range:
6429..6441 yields 0.03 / 4.7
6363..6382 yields 0.01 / 4.71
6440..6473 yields 0.02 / 4.73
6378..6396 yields 0.02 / 4.7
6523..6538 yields -0.03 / 5.06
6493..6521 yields 0.02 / 4.81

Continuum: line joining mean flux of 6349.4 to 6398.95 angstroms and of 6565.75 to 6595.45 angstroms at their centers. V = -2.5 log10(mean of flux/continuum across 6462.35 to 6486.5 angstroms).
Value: -0.02 mag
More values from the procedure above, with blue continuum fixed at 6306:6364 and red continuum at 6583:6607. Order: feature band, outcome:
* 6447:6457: 0.025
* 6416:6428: -0.009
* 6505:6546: -0.029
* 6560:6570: -0.017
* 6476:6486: -0.038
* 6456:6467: 0.018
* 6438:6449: 0.041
